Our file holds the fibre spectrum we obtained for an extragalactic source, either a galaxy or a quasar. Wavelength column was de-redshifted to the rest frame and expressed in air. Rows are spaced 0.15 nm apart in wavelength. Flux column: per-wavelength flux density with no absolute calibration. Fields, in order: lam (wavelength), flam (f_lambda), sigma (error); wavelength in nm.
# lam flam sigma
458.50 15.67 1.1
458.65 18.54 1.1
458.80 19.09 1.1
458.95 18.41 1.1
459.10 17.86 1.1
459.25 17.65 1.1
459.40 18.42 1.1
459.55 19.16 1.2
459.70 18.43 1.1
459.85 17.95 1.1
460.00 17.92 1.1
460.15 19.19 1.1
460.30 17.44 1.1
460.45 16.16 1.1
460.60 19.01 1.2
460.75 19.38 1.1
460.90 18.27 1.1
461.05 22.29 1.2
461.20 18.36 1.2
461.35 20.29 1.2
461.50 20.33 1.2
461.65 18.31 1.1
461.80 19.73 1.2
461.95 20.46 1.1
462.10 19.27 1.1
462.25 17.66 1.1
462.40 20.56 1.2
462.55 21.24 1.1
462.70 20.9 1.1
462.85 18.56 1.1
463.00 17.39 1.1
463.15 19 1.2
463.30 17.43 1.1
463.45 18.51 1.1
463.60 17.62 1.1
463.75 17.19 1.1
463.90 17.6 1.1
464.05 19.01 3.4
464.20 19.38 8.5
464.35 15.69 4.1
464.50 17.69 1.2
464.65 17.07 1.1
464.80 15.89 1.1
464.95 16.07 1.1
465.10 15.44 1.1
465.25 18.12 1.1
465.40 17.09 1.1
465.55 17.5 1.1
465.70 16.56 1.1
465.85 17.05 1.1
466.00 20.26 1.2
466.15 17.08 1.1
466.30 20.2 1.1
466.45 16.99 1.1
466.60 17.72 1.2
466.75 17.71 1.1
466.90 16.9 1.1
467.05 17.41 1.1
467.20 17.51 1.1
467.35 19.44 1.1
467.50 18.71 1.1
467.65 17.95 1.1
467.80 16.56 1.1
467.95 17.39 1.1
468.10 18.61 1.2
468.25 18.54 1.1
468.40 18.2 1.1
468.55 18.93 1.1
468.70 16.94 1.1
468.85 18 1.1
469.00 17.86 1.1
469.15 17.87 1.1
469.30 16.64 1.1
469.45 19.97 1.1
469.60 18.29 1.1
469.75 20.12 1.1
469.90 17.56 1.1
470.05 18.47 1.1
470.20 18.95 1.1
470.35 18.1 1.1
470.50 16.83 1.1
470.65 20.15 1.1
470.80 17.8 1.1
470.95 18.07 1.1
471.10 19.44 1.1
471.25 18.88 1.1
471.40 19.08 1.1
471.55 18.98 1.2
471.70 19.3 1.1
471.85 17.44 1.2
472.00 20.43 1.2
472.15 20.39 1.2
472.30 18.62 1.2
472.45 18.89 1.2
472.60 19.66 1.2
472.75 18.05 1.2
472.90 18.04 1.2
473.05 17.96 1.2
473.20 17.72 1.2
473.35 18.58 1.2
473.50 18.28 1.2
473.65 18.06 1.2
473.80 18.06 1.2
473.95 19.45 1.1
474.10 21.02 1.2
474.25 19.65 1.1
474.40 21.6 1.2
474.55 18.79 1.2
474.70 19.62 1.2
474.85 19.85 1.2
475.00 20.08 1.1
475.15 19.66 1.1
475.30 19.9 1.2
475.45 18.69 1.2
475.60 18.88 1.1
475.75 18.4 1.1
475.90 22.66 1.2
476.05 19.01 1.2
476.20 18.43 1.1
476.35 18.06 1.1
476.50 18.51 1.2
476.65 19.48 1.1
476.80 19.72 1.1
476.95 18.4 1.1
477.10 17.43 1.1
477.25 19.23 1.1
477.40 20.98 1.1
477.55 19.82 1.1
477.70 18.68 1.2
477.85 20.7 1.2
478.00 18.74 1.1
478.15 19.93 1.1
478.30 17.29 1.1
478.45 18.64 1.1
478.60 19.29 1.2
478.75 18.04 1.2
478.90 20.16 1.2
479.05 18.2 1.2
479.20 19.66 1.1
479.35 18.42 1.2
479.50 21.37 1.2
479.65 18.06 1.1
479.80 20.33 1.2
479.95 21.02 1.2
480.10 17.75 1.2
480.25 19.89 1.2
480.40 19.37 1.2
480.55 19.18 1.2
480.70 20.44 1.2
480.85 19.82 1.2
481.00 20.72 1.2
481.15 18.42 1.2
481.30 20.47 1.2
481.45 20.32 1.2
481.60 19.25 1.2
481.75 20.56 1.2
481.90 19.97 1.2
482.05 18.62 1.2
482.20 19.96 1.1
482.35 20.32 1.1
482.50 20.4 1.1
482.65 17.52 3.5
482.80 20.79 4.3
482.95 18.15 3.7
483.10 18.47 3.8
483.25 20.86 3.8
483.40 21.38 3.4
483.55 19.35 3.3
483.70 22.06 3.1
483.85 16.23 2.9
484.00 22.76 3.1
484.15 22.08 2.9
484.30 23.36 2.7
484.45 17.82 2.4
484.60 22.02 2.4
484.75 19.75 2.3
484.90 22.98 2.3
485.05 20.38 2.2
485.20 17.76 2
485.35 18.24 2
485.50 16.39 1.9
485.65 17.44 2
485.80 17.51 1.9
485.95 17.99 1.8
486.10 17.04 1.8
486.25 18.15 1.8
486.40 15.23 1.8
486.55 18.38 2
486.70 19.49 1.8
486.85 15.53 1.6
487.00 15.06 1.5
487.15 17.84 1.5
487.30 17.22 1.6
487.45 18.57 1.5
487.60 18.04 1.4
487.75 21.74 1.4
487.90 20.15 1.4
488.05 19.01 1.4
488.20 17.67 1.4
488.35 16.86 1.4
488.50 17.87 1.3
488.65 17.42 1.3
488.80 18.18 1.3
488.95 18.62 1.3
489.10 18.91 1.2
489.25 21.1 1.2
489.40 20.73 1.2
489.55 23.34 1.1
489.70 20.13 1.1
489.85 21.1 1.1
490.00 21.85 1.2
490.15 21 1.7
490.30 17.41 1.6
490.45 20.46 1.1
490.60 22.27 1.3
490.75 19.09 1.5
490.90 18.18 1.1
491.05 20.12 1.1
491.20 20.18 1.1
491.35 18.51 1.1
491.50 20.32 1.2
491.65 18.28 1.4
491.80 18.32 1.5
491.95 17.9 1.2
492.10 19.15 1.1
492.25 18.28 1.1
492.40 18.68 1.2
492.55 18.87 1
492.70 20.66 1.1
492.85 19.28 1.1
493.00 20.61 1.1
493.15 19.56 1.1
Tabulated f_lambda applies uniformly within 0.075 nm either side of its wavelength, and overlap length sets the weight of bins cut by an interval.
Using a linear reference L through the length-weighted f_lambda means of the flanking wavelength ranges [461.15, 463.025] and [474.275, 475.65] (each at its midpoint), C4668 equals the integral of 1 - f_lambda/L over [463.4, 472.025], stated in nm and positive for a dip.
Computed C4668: 0.71 nm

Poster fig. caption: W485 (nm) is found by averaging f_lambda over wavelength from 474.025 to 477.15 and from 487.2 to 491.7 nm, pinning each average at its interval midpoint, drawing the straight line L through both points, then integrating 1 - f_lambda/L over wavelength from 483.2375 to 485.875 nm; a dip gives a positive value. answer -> -0.06 nm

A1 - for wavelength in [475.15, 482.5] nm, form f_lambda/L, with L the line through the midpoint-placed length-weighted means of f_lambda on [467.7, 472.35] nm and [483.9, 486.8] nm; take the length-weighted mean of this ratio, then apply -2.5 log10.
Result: -0.03 mag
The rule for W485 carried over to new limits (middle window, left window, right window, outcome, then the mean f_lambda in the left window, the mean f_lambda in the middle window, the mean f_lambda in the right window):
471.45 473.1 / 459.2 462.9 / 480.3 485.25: 0.06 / 19.1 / 18.9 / 20.1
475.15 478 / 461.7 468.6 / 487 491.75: -0.09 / 18.1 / 19.3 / 19.4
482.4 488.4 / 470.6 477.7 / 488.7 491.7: 0.23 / 19.1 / 19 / 20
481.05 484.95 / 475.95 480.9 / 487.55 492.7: -0.17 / 19.2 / 20.1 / 19.4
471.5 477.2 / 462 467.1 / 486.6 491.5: -0.20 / 17.9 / 19.1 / 19.2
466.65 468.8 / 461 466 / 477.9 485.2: 0.09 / 18.4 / 17.9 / 19.8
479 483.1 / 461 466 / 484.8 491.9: -0.18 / 18.4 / 19.6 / 18.9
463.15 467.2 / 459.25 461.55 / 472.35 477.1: 0.29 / 18.8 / 17.5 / 19.1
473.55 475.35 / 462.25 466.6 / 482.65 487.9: -0.11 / 18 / 19.6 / 19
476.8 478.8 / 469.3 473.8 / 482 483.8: 0.02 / 18.6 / 19.1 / 19.8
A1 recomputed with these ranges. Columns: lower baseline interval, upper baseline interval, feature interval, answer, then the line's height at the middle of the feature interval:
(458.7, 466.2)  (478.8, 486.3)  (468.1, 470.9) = 0.03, 18.8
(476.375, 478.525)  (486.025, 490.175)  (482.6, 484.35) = -0.07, 18.9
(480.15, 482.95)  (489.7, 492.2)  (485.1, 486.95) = 0.13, 19.7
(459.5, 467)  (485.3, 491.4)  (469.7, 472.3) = -0.02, 18.4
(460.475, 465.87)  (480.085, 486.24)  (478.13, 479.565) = 0.02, 19.3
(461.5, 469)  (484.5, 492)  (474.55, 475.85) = -0.05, 18.5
